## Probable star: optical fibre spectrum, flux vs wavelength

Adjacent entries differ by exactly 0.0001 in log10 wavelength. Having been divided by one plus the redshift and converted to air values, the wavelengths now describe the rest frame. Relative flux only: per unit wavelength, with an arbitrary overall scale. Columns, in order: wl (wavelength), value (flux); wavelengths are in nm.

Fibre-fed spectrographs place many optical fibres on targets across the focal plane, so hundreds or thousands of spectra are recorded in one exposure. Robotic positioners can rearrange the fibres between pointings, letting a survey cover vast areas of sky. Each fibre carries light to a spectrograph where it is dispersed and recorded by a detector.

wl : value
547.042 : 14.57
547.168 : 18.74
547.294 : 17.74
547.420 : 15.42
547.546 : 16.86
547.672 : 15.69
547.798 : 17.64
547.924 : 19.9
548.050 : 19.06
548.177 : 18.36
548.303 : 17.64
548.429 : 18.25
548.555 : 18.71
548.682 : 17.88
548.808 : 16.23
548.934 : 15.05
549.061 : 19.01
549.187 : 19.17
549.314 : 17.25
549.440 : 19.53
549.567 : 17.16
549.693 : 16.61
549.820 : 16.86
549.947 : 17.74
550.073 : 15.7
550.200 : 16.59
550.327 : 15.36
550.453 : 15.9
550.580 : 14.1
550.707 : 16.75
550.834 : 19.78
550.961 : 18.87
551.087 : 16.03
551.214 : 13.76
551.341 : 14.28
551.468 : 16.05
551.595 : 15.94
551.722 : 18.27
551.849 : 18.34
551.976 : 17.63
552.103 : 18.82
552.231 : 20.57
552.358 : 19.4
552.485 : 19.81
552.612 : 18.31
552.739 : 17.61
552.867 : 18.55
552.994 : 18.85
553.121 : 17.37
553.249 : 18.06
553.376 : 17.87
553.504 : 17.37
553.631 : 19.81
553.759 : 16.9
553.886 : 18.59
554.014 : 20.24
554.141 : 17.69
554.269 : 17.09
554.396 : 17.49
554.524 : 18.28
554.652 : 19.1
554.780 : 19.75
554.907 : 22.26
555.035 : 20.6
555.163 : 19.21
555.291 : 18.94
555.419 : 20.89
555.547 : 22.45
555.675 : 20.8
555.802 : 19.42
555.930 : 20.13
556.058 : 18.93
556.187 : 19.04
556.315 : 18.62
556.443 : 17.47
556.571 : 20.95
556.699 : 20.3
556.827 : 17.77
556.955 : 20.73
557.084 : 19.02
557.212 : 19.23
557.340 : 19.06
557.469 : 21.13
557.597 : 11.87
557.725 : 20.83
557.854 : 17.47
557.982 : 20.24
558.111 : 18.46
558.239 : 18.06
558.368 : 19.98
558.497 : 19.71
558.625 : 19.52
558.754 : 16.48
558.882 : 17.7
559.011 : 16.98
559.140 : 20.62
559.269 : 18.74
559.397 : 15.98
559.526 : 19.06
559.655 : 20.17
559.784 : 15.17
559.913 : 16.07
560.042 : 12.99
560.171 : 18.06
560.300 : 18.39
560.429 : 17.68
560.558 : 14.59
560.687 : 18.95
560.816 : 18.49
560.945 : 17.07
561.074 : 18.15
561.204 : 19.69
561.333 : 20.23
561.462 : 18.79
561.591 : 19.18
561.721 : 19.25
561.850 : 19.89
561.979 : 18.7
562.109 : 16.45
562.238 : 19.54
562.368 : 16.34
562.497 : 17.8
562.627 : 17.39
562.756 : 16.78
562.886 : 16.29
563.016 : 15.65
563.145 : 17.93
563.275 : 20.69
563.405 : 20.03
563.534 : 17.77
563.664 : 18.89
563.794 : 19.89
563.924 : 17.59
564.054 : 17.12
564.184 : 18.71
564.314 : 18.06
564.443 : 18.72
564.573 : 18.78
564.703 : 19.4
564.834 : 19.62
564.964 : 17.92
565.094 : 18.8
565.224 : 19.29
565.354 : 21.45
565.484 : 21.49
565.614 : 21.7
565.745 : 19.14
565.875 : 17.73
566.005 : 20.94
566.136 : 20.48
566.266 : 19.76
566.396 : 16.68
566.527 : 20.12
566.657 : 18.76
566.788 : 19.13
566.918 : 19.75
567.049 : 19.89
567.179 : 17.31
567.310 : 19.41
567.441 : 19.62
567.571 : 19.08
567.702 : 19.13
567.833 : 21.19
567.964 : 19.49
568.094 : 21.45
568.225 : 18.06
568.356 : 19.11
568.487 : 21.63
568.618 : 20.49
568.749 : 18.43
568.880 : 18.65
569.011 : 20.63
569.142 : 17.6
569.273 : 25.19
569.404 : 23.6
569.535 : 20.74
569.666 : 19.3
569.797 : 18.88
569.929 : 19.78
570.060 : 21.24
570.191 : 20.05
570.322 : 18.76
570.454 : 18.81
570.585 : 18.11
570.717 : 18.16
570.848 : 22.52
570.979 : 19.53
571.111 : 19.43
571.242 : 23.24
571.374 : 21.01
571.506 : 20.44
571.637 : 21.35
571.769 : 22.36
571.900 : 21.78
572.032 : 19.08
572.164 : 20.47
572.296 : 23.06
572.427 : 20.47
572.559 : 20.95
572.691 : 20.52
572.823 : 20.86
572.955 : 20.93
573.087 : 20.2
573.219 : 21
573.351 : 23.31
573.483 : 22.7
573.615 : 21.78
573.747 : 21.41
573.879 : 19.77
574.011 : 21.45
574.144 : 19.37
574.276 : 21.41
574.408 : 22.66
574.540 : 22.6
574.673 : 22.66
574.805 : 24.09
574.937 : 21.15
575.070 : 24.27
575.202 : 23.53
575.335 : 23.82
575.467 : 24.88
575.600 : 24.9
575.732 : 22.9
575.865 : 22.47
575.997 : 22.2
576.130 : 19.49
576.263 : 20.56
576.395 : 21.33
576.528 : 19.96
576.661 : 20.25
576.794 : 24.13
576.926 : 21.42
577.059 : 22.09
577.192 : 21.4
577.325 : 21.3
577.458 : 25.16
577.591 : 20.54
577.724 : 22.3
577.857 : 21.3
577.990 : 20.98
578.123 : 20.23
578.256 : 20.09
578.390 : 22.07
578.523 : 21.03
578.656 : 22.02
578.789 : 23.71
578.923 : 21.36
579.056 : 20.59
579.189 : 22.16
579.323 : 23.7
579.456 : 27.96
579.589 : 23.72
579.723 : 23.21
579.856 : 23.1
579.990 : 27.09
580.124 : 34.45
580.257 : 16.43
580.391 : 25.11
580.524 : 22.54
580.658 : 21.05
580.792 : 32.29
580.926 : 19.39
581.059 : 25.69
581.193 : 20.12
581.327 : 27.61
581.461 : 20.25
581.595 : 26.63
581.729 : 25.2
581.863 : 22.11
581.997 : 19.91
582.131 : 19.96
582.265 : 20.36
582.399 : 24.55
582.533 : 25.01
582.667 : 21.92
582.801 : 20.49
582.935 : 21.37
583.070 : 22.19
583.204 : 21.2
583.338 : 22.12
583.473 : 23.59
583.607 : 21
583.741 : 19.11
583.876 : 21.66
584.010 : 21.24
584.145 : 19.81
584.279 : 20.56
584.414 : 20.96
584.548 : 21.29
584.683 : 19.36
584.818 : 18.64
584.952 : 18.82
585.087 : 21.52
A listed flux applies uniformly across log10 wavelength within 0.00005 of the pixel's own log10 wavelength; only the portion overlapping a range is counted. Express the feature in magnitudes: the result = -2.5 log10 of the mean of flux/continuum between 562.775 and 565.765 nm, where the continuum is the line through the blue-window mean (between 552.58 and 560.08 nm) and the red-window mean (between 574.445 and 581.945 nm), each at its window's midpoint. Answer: 0.075 mag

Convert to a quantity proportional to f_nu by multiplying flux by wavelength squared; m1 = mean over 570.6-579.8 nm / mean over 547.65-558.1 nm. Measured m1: 1.29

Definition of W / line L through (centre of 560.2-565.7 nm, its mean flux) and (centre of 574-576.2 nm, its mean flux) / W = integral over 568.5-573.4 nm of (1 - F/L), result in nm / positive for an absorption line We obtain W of 0.149 nm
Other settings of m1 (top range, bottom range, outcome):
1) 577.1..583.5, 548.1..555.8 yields 1.40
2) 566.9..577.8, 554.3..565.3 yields 1.18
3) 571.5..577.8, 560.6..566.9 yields 1.21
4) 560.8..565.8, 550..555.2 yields 1.09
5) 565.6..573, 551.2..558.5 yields 1.13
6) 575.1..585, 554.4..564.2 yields 1.29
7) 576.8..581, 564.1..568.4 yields 1.24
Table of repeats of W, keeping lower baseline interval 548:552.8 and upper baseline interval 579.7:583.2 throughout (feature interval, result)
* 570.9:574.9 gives 0.071 nm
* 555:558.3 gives -0.119 nm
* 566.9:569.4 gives 0.111 nm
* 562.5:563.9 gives 0.125 nm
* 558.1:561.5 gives 0.219 nm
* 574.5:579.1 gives 0.075 nm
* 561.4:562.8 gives 0.103 nm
